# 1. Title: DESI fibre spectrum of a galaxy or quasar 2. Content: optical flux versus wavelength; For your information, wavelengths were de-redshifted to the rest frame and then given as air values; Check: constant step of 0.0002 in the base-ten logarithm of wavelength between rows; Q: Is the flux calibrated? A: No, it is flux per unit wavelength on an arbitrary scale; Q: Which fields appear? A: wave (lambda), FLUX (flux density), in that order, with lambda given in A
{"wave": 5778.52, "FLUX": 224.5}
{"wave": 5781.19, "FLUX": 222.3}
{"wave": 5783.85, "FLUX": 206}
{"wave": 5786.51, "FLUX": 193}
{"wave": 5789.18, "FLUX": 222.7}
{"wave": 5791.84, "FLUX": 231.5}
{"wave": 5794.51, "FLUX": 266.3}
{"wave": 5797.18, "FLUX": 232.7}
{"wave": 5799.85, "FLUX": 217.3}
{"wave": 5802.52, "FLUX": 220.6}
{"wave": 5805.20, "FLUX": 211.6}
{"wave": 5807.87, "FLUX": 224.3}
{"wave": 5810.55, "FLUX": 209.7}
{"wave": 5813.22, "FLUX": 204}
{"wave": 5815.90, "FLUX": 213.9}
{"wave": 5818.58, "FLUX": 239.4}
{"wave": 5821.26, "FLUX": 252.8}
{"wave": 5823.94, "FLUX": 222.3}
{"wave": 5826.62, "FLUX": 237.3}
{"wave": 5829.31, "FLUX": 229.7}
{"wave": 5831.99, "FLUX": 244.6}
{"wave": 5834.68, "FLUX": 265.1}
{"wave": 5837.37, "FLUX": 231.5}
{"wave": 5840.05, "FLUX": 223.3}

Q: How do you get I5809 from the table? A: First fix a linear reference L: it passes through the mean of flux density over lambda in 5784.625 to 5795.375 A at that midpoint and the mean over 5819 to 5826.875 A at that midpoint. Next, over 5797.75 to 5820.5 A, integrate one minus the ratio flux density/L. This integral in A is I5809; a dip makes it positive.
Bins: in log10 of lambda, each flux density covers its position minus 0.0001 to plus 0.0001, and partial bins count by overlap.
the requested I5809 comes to 1.3 A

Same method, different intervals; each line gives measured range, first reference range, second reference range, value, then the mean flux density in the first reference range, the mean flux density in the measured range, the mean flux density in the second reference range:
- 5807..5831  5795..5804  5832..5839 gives 1.2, 227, 226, 247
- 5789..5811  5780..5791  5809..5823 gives -1.0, 212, 227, 224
